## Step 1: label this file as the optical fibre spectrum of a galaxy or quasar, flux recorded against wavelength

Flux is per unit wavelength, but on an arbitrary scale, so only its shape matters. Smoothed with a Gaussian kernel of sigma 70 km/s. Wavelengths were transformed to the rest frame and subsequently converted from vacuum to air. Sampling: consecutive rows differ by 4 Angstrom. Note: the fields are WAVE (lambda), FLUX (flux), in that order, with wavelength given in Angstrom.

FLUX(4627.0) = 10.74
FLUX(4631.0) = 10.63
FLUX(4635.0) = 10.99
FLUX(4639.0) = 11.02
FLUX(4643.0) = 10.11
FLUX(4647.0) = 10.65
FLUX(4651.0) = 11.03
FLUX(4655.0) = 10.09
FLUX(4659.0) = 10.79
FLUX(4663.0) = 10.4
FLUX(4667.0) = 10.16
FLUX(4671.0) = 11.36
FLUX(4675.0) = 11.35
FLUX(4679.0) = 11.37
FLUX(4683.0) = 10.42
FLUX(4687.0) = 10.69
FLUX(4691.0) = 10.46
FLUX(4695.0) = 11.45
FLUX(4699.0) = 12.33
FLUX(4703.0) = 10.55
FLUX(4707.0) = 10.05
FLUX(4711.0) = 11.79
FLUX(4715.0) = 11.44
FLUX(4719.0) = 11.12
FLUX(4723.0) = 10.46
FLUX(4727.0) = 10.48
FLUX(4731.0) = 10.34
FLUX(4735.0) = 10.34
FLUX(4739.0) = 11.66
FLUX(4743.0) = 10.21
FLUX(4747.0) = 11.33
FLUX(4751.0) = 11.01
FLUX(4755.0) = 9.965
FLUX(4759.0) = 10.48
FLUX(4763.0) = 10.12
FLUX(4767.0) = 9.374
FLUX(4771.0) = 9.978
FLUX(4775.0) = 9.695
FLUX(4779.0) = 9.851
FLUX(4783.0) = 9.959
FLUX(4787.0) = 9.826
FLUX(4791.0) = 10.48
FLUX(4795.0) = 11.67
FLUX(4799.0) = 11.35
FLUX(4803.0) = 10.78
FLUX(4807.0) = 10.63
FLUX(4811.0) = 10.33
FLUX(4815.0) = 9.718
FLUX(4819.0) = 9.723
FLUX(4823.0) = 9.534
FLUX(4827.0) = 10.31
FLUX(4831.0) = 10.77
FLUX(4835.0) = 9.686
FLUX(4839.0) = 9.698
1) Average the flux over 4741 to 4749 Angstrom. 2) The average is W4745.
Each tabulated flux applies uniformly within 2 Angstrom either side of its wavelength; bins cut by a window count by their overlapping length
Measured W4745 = 10.8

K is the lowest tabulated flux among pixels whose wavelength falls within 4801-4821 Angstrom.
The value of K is 9.718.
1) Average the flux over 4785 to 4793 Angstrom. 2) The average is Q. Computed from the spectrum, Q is 10.2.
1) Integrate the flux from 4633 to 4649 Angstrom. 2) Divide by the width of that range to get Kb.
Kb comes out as 10.7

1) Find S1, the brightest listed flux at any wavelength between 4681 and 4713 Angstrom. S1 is 12.33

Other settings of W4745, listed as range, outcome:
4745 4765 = 10.6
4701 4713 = 10.8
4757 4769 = 9.99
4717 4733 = 10.6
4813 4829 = 9.82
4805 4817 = 10.2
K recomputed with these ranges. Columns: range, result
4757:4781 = 9.374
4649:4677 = 10.09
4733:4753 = 10.21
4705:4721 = 10.05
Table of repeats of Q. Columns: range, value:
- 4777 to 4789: 9.88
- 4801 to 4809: 10.7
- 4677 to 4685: 10.9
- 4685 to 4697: 10.9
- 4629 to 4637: 10.8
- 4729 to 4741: 10.8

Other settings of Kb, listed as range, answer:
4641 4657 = 10.5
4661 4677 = 10.8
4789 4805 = 11.1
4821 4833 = 10.2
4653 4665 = 10.4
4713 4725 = 11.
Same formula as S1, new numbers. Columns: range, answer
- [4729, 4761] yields 11.66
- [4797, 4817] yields 11.35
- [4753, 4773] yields 10.48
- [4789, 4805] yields 11.67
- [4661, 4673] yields 11.36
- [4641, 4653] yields 11.03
